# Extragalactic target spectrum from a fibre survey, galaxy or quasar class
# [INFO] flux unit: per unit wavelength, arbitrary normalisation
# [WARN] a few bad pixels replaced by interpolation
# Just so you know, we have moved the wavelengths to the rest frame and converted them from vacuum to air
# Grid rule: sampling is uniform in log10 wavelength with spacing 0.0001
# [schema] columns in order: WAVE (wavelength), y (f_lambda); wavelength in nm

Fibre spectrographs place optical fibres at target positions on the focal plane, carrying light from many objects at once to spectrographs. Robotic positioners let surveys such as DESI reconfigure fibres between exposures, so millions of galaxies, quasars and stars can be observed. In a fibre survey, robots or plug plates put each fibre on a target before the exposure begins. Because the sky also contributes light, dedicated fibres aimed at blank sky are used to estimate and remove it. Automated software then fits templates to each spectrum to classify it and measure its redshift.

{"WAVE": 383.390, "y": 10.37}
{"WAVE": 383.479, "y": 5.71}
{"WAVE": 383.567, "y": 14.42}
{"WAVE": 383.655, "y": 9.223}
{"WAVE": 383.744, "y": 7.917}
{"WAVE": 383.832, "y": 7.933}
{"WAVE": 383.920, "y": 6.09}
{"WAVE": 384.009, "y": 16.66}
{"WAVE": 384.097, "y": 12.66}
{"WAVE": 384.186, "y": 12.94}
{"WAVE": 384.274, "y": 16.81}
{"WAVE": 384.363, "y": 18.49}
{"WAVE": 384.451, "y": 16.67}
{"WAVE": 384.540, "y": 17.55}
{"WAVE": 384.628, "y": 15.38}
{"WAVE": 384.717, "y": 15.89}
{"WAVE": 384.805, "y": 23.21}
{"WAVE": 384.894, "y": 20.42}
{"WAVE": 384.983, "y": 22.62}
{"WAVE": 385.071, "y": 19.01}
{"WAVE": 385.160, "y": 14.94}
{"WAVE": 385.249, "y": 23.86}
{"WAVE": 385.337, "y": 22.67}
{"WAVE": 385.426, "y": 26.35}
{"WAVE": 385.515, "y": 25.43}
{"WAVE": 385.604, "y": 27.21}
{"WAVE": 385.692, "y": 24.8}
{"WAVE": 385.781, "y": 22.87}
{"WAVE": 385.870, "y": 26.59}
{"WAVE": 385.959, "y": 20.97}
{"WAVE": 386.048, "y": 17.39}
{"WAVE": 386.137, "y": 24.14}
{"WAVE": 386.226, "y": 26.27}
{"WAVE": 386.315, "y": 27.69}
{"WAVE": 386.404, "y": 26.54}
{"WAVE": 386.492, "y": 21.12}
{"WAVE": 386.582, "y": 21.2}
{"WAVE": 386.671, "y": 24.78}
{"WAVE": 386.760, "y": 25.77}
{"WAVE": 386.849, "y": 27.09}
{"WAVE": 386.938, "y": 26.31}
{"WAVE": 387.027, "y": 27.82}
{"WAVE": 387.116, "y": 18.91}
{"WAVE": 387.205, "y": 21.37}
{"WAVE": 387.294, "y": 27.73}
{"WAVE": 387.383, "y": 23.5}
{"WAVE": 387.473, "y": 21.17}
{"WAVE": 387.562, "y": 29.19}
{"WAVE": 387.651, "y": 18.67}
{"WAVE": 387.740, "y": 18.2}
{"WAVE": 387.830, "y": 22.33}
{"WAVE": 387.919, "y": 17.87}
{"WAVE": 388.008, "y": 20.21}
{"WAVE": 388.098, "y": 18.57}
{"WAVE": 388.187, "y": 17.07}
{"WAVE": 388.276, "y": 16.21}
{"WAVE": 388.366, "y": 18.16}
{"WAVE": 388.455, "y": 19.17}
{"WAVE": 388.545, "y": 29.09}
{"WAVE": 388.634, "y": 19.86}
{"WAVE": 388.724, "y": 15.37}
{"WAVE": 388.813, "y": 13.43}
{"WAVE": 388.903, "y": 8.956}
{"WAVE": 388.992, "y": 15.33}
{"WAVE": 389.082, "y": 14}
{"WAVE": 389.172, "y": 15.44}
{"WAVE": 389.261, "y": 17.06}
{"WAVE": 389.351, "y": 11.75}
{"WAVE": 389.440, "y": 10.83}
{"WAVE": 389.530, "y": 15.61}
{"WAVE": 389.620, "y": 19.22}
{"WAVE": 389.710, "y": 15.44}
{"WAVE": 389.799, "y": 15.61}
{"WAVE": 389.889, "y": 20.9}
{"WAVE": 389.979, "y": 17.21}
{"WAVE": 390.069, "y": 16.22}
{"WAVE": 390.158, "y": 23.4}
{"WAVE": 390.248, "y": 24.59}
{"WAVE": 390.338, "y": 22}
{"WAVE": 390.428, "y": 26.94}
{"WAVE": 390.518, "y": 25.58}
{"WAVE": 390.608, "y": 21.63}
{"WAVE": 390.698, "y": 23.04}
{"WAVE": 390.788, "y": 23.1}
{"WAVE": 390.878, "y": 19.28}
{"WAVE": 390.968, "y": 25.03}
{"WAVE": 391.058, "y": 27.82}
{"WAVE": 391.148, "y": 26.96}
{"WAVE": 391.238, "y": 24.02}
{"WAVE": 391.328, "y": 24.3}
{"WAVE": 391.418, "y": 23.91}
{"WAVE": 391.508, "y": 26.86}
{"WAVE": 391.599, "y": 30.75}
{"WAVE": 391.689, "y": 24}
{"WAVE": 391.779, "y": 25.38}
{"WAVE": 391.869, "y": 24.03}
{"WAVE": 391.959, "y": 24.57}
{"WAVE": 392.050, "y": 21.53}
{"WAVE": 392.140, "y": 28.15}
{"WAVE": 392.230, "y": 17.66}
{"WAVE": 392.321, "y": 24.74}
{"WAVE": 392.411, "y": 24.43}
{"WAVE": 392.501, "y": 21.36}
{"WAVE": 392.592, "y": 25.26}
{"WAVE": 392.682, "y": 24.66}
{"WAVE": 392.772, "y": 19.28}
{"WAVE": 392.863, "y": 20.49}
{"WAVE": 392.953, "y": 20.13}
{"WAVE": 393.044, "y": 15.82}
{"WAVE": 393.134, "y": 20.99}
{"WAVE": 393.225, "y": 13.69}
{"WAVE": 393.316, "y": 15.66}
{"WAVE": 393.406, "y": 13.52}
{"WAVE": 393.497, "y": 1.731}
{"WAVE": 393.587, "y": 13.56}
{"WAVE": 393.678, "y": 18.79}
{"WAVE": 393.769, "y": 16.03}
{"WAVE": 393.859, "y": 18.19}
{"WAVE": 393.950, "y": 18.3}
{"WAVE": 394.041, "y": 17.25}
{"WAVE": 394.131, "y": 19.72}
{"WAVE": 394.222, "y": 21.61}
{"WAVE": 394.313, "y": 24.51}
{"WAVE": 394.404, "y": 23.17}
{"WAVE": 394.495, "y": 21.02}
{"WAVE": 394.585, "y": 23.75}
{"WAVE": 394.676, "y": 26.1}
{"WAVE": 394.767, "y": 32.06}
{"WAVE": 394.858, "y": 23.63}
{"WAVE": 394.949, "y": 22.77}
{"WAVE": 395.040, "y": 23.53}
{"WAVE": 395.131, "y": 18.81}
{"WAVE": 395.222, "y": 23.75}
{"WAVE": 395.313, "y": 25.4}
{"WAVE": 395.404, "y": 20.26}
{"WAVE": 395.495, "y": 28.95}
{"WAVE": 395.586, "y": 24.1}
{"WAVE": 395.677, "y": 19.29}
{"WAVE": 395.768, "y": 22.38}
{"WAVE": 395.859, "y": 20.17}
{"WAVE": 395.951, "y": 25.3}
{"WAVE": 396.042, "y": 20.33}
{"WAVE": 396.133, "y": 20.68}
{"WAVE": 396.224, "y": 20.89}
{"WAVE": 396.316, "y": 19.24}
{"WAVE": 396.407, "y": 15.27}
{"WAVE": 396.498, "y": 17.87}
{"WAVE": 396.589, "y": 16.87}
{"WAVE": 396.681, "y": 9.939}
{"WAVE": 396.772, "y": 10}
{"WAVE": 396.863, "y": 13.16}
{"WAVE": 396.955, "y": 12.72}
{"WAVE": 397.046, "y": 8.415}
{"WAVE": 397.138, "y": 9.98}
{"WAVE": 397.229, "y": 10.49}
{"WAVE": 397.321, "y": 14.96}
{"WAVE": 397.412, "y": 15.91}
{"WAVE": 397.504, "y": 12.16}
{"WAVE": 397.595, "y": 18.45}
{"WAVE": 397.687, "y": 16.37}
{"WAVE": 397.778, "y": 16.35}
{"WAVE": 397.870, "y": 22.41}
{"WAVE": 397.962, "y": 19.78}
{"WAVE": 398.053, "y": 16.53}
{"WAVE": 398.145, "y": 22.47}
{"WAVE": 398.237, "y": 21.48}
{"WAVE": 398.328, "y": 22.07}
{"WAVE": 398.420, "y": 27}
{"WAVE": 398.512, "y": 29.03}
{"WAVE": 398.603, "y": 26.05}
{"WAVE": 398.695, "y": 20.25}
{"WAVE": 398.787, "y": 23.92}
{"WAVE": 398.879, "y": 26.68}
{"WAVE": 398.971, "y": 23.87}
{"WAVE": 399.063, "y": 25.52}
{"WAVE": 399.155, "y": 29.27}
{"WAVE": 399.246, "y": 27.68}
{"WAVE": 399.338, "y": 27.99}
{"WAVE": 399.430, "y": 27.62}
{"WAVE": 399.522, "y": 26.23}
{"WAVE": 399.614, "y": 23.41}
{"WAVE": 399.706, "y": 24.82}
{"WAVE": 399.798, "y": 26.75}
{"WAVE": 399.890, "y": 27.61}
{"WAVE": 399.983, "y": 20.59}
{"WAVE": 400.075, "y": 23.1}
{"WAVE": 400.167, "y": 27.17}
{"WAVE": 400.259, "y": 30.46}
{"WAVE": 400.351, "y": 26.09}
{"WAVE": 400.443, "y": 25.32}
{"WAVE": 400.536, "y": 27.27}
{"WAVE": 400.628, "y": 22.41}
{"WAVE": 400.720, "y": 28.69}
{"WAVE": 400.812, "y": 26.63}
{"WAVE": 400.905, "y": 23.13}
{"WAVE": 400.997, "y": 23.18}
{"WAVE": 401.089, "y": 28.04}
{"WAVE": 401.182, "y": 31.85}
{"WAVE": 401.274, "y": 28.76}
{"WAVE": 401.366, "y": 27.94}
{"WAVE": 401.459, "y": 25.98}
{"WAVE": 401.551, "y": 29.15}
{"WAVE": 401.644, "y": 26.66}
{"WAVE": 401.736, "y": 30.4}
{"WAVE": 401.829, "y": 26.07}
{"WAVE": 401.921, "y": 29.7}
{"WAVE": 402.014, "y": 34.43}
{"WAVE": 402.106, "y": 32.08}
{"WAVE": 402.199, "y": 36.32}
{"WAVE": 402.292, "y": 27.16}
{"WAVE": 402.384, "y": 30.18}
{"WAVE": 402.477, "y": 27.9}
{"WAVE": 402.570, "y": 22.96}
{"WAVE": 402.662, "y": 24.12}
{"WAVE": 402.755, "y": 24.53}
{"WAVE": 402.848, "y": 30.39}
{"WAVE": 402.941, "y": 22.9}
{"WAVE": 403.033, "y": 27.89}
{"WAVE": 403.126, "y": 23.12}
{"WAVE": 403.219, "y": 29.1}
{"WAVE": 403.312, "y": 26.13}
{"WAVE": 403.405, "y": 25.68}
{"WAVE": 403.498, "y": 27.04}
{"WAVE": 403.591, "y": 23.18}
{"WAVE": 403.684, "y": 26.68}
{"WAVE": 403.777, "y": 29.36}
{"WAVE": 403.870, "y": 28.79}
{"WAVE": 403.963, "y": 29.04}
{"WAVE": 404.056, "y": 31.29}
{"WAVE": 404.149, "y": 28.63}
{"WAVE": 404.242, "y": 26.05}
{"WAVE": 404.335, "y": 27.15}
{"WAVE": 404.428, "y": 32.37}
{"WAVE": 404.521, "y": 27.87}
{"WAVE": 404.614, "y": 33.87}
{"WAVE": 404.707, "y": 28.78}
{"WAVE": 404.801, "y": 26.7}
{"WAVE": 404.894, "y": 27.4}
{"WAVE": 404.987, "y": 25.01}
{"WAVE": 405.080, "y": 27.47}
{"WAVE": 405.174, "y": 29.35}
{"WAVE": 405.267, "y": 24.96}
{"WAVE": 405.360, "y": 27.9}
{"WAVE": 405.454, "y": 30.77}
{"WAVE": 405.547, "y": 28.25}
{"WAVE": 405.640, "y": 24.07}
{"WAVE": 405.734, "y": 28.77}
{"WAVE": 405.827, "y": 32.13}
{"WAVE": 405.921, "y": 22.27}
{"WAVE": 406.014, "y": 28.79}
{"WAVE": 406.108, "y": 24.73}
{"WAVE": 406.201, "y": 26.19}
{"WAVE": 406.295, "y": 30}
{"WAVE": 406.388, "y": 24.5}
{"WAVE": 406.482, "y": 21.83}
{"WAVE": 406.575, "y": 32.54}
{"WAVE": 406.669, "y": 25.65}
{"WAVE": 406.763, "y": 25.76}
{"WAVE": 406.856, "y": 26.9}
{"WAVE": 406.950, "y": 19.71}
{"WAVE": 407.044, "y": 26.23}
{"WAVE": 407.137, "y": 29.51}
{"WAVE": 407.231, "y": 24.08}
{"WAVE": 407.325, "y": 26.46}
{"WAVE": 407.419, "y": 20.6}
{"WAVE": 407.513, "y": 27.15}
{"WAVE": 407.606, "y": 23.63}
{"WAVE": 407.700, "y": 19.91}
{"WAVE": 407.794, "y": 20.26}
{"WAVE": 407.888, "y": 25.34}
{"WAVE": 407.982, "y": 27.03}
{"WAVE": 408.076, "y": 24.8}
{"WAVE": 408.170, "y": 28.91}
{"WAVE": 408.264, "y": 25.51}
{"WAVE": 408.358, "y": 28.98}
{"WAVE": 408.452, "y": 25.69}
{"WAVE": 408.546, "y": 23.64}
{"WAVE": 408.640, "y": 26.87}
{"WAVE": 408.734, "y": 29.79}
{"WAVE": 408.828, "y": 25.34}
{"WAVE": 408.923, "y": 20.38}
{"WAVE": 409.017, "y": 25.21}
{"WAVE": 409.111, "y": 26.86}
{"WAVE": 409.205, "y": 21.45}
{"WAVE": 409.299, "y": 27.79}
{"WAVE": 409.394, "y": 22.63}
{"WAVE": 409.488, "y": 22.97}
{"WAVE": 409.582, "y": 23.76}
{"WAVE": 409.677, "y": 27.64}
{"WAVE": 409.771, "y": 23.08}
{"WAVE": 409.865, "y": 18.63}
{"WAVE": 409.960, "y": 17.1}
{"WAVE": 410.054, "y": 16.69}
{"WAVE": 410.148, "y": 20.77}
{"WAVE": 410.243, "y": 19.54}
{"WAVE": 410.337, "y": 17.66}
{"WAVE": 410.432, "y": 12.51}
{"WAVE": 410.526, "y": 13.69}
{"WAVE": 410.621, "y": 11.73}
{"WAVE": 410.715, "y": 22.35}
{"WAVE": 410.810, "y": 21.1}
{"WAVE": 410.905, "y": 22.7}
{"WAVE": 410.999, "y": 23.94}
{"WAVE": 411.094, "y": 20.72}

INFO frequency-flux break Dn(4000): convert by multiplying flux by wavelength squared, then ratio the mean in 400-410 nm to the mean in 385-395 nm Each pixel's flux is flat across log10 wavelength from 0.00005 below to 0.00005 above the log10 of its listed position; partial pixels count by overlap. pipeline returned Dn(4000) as 1.3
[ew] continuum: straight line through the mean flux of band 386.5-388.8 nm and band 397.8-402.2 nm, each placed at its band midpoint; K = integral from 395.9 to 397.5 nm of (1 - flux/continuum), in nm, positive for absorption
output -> 0.613 nm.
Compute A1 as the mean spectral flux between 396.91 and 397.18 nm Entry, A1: 10.4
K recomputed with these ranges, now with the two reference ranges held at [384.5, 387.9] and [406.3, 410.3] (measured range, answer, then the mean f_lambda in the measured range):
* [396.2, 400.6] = 0.495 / 21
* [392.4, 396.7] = 0.576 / 20.2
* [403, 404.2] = -0.167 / 27.4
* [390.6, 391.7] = -0.078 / 24.8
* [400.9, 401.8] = -0.144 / 27.7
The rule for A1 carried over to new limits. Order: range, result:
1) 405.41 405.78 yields 28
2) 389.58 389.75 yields 17.3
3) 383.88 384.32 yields 13.1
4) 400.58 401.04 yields 24.9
